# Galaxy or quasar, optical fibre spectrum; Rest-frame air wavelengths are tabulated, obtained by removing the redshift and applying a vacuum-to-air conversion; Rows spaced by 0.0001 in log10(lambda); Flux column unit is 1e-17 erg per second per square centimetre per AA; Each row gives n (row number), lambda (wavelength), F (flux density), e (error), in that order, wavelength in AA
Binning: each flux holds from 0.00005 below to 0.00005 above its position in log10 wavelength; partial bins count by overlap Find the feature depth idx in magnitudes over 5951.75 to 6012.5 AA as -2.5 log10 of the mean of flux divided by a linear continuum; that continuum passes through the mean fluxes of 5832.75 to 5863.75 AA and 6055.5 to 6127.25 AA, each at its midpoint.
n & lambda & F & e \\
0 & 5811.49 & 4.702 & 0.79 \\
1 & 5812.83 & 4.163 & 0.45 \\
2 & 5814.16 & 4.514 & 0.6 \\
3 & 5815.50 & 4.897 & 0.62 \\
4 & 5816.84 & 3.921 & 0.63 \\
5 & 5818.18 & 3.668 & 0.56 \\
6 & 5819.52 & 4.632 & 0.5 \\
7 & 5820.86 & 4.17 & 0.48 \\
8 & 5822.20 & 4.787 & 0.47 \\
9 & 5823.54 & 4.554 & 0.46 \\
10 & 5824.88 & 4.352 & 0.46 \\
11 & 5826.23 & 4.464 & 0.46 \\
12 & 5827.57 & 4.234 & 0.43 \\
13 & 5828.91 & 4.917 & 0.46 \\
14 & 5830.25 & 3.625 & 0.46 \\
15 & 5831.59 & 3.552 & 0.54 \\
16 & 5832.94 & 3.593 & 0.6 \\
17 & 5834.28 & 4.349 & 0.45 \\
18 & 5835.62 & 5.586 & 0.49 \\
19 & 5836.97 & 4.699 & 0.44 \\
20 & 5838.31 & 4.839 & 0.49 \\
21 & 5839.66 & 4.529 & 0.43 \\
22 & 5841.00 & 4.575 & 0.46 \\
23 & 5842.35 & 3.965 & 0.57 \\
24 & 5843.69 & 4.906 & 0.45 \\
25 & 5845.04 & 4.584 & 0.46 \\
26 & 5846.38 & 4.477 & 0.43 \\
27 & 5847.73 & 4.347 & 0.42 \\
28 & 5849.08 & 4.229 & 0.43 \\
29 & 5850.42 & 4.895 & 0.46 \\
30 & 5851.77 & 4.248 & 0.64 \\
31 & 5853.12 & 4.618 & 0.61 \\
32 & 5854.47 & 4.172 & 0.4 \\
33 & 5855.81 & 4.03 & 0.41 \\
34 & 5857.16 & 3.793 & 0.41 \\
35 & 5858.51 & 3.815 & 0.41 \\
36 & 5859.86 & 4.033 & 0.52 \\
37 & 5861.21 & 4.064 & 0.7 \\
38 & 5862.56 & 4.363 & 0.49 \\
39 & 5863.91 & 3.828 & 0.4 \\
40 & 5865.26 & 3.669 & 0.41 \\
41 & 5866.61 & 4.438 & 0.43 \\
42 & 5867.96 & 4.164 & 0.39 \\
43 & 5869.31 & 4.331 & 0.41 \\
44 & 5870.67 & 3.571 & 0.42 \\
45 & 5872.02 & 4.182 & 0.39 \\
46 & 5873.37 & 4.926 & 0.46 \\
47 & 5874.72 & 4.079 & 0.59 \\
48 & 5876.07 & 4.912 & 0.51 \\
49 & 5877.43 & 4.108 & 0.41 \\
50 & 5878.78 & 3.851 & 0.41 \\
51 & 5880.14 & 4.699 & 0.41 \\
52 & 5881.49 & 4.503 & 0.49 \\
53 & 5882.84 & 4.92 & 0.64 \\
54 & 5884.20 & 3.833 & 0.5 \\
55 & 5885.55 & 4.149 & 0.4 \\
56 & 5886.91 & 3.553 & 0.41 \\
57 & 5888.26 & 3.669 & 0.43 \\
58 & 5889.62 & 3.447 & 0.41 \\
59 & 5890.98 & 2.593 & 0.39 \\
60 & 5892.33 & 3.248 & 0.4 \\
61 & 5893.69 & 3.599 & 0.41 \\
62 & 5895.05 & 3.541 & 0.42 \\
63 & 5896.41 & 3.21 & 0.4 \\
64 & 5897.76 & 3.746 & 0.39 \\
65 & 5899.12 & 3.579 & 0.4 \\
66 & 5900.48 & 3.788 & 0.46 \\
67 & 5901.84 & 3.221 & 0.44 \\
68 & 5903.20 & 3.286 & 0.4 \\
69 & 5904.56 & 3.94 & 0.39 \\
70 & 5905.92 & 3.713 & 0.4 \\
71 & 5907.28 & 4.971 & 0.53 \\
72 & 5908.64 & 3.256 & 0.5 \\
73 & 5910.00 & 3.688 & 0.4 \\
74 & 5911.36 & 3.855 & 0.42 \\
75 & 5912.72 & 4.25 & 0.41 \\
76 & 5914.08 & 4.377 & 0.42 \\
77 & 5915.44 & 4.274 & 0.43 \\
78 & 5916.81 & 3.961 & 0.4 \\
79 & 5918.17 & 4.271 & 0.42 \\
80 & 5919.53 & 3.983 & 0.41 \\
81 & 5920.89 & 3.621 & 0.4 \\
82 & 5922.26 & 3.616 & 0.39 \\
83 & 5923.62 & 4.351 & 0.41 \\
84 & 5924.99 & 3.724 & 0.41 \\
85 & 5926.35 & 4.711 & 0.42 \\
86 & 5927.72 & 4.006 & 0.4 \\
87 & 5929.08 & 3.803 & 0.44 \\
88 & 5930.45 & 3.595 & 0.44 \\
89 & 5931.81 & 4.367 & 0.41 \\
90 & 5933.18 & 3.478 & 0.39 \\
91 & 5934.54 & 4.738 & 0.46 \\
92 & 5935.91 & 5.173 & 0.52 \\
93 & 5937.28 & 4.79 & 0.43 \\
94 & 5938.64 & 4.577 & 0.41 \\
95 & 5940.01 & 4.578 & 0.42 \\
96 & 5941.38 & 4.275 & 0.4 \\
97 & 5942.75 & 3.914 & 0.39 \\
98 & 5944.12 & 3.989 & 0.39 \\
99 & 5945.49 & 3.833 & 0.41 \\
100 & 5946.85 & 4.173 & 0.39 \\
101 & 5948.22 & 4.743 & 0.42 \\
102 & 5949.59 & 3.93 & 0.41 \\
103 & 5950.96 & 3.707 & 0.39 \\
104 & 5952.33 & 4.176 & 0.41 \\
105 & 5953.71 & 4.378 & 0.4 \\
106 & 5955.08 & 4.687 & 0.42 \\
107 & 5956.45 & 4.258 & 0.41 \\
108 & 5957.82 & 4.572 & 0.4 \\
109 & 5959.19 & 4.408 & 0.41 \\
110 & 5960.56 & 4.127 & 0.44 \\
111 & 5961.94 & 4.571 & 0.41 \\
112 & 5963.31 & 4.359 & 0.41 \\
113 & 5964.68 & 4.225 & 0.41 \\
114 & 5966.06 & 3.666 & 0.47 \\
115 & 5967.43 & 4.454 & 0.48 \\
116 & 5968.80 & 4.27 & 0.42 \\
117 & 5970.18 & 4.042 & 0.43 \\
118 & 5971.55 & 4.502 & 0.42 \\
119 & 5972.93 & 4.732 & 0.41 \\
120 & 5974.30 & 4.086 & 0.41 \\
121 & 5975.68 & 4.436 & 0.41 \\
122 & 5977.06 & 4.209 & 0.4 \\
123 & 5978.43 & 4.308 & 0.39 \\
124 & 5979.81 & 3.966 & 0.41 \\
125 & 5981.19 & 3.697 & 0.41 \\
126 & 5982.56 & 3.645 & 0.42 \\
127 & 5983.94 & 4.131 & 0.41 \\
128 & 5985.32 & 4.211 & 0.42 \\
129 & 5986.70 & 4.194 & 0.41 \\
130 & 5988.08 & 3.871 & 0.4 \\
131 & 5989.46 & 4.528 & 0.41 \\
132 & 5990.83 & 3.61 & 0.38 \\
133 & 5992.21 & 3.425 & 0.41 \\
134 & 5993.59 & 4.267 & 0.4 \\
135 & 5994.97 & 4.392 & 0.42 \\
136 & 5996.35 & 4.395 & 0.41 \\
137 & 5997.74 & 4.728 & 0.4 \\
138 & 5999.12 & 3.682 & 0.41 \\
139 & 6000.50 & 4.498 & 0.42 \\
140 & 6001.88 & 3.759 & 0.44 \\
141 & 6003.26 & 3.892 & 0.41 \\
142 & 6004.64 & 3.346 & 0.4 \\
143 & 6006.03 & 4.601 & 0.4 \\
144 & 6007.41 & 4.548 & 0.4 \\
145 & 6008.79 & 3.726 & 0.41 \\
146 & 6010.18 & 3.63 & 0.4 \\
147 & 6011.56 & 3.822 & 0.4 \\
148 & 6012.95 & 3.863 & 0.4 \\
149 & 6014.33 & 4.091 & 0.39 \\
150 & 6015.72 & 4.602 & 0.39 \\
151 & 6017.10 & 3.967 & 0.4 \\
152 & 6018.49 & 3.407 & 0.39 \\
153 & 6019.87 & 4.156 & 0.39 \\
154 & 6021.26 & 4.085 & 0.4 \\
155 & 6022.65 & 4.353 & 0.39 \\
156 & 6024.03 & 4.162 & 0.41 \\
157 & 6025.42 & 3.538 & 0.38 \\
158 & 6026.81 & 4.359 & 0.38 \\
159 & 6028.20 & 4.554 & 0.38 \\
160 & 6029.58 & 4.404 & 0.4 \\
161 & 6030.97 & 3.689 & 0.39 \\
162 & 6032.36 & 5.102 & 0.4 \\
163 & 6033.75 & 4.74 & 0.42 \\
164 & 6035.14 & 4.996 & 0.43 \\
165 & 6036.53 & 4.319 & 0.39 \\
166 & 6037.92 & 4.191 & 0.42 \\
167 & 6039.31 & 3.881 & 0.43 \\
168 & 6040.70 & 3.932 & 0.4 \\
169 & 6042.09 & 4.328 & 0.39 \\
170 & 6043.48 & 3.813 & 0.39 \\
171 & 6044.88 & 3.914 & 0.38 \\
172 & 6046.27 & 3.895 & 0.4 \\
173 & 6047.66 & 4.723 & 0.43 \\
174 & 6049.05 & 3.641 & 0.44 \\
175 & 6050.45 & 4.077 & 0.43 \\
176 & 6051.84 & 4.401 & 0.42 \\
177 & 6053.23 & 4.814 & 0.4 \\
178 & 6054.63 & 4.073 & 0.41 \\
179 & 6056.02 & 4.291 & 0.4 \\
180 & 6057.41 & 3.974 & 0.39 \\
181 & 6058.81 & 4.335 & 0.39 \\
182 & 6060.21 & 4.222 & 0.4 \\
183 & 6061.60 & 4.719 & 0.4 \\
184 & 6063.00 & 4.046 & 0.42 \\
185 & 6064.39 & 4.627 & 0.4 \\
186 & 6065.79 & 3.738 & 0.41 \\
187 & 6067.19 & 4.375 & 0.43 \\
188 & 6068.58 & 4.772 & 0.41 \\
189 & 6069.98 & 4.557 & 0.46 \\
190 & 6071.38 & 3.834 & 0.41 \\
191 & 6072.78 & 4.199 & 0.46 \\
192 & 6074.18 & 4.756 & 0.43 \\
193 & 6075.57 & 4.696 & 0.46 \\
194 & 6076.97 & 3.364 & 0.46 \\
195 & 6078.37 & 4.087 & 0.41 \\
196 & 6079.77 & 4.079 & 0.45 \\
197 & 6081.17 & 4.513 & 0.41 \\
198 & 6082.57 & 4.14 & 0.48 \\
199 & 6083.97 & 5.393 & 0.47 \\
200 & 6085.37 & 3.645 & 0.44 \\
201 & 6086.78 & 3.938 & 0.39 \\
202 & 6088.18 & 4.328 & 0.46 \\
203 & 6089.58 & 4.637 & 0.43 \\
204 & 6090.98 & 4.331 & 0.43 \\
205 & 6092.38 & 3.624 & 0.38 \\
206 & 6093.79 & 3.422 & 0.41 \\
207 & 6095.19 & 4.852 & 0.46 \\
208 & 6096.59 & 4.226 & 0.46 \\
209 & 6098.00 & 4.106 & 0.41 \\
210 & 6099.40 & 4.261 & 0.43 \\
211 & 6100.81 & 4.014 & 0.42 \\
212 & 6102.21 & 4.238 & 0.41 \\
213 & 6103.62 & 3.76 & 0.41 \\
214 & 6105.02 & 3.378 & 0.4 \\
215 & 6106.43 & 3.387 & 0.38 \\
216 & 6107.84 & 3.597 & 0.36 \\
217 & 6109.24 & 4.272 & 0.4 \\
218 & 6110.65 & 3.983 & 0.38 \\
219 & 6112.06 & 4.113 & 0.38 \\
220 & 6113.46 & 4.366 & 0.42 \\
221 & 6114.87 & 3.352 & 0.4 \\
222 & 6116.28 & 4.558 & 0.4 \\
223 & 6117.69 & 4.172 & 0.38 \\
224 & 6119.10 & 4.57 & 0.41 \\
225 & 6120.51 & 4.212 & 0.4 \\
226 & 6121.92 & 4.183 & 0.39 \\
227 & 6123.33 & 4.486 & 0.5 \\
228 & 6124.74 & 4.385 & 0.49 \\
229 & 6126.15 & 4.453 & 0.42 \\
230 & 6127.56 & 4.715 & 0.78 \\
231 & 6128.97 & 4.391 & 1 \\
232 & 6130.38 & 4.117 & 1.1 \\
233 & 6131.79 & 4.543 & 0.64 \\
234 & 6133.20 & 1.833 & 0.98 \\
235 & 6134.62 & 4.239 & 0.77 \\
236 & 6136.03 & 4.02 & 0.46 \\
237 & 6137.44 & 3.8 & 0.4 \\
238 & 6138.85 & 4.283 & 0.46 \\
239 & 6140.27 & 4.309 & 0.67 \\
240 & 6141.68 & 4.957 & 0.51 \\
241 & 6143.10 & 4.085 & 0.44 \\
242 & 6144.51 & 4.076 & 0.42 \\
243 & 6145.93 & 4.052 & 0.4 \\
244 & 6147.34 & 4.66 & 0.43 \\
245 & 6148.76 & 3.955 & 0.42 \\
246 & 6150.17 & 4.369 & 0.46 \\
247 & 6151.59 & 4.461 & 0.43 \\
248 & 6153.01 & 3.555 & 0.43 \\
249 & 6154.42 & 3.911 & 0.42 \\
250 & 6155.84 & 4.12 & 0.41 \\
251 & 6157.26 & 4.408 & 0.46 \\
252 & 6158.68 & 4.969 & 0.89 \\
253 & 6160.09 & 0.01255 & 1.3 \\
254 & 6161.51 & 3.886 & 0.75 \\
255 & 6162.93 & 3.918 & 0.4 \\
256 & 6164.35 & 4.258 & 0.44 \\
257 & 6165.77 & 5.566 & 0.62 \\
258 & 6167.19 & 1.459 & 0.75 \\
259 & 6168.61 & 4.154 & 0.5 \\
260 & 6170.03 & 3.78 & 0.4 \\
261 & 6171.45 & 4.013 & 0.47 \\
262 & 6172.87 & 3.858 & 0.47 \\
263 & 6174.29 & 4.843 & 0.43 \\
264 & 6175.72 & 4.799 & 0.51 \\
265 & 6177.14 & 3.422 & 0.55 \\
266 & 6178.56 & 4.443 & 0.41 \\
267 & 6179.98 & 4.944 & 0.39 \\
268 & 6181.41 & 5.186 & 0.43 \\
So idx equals 0.03 mag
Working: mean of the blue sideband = 4.38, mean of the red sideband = 4.19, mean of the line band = 4.16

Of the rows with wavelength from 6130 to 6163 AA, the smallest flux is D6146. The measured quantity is 0.01255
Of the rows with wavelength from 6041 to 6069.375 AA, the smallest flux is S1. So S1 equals 3.641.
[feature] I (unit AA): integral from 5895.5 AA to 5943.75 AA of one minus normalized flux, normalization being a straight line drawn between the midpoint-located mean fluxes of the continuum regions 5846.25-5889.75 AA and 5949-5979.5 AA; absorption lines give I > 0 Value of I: 2.5 AA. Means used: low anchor 4.18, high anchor 4.27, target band 4.02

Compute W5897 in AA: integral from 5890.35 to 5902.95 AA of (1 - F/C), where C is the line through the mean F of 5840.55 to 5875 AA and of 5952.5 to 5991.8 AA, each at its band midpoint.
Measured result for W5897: 2.5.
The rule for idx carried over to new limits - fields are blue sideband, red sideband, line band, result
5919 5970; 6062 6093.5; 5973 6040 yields 0.03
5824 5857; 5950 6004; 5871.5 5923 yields 0.11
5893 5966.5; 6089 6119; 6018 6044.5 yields -0.04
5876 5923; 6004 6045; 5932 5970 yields -0.09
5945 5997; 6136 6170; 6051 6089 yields -0.06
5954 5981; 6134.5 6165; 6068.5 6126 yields -0.02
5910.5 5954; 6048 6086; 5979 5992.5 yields 0.07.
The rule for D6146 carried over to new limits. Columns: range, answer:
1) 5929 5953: 3.478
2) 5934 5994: 3.425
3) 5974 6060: 3.346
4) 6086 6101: 3.422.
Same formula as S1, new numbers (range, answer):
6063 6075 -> 3.738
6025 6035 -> 3.538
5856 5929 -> 2.593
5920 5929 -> 3.616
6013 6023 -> 3.407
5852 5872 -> 3.571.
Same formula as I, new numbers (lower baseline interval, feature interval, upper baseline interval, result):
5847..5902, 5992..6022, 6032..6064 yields 1.1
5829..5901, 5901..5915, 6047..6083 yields 1.0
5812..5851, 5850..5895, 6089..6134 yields 3.2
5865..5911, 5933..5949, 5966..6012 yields -1.5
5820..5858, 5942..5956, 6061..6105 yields 0.5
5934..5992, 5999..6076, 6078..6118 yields -0.6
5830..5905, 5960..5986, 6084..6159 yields -0.6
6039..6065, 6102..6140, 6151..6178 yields -0.6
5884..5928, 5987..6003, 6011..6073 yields -0.1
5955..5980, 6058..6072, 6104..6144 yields -0.5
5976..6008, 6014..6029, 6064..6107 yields 0.0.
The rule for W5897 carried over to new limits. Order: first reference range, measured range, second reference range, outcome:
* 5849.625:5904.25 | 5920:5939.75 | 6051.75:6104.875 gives -0.7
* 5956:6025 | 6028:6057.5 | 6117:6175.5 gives -1.1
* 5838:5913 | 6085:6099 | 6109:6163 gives -0.2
